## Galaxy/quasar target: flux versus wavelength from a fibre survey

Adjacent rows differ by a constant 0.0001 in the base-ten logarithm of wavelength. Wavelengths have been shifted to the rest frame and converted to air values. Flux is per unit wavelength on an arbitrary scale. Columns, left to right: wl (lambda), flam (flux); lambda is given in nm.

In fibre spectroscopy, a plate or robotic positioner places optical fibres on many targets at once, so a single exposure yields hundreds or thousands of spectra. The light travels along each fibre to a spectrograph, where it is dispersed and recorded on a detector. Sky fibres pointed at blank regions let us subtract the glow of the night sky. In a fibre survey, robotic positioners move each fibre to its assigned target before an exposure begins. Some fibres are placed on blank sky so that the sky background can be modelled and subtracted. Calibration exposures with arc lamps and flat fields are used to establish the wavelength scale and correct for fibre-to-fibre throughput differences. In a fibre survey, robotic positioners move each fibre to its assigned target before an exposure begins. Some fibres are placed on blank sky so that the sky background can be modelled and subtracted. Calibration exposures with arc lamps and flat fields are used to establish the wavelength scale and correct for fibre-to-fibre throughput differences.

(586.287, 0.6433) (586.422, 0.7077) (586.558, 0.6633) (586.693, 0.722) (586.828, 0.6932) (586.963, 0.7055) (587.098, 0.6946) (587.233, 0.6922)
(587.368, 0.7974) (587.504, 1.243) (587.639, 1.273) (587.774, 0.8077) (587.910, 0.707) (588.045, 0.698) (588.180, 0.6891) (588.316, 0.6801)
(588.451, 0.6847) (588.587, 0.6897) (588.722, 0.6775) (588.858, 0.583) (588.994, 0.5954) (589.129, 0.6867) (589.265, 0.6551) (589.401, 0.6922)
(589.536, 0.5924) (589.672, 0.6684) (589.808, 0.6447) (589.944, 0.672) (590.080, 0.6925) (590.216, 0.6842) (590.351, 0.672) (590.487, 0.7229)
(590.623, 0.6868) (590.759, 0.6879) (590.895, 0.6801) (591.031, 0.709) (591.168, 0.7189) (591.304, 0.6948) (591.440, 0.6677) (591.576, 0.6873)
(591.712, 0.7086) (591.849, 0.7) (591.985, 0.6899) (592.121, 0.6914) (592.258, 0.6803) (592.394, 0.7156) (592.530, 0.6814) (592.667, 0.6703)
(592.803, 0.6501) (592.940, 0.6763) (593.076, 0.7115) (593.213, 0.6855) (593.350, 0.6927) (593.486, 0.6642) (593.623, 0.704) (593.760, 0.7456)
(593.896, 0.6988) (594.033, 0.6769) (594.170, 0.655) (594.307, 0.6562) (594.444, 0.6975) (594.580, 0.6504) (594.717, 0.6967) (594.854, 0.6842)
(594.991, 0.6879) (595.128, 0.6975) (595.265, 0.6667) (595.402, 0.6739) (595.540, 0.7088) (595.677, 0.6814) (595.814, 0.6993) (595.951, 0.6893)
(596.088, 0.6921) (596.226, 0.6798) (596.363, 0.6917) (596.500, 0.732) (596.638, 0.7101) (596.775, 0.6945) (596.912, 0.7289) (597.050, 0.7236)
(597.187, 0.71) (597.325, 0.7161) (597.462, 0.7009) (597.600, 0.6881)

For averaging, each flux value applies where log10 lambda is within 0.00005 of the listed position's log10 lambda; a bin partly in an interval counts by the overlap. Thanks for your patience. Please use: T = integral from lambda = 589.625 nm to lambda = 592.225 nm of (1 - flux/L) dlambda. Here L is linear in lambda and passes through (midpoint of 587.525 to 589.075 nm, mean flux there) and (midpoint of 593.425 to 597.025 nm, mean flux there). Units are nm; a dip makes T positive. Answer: 0.14 nm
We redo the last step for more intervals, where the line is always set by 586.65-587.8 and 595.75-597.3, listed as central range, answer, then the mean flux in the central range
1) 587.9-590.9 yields 0.540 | 0.671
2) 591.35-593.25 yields 0.209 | 0.687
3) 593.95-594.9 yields 0.083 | 0.674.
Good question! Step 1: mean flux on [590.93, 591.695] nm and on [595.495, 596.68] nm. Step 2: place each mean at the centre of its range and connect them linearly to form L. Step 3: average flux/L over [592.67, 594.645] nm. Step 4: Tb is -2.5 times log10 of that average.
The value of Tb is 0.022 mag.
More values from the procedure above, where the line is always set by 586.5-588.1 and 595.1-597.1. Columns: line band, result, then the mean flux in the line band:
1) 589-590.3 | 0.18 mag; 0.663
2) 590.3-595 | 0.08 mag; 0.689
